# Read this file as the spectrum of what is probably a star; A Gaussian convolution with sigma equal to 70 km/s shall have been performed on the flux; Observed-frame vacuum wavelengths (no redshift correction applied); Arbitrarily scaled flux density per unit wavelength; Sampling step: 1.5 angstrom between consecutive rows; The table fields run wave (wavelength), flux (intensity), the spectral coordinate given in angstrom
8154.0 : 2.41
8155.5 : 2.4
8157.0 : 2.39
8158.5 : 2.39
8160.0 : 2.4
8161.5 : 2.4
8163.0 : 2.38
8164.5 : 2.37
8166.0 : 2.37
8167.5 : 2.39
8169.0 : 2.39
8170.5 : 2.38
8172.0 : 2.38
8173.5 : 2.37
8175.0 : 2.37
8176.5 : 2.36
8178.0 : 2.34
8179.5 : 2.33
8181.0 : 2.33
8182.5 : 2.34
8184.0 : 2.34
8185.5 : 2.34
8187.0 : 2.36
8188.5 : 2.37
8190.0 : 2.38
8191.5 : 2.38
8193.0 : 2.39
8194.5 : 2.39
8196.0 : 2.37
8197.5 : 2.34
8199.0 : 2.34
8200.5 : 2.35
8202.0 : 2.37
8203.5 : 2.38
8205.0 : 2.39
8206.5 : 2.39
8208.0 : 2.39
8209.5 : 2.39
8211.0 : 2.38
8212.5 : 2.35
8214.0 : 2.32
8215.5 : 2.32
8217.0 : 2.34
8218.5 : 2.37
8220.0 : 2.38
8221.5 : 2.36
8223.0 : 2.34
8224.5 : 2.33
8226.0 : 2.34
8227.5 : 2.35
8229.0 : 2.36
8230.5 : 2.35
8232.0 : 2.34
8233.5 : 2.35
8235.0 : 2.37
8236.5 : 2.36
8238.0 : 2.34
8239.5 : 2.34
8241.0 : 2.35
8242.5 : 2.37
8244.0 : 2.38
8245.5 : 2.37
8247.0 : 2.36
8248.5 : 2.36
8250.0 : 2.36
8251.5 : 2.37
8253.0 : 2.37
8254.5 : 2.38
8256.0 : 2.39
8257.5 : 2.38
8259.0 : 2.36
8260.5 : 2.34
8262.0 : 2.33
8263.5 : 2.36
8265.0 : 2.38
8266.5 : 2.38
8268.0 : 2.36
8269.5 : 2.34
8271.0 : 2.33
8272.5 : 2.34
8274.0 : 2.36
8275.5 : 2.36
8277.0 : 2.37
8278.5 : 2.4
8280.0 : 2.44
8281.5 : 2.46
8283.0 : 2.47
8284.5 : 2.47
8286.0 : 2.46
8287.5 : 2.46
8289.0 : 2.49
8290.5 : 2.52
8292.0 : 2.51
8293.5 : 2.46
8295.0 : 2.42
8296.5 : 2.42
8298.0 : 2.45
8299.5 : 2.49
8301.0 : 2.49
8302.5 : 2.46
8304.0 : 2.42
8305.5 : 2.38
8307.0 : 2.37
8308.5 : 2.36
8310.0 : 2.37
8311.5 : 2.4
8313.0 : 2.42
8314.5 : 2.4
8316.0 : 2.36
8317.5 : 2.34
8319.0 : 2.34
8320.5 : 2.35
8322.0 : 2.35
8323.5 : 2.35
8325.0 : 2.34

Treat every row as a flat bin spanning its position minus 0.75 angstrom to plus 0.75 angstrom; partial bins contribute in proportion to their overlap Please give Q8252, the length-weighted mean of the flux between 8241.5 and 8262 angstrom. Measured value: 2.37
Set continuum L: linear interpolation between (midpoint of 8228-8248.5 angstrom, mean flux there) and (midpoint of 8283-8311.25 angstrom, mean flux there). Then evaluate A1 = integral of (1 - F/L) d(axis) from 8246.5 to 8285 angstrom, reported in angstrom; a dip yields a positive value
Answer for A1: 0.33 angstrom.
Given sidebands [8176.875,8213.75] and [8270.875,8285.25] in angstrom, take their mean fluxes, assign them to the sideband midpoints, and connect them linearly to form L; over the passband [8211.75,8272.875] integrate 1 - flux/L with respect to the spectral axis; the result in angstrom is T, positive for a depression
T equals 0.8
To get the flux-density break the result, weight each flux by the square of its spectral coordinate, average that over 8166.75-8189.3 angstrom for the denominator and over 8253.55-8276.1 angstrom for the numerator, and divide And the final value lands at 1.0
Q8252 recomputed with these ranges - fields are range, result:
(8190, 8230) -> 2.36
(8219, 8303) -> 2.39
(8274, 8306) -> 2.45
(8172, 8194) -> 2.36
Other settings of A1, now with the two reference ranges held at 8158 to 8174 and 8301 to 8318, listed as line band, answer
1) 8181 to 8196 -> 0.1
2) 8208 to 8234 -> 0.4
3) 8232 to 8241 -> 0.1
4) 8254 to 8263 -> 0.1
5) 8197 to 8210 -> 0.1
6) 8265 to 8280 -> 0.2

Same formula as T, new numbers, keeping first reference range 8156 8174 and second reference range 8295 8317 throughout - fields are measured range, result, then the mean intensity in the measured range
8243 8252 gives 0.1 angstrom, 2.37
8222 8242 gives 0.4 angstrom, 2.35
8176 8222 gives 0.6 angstrom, 2.36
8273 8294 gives -0.3 angstrom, 2.44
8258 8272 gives 0.3 angstrom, 2.35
